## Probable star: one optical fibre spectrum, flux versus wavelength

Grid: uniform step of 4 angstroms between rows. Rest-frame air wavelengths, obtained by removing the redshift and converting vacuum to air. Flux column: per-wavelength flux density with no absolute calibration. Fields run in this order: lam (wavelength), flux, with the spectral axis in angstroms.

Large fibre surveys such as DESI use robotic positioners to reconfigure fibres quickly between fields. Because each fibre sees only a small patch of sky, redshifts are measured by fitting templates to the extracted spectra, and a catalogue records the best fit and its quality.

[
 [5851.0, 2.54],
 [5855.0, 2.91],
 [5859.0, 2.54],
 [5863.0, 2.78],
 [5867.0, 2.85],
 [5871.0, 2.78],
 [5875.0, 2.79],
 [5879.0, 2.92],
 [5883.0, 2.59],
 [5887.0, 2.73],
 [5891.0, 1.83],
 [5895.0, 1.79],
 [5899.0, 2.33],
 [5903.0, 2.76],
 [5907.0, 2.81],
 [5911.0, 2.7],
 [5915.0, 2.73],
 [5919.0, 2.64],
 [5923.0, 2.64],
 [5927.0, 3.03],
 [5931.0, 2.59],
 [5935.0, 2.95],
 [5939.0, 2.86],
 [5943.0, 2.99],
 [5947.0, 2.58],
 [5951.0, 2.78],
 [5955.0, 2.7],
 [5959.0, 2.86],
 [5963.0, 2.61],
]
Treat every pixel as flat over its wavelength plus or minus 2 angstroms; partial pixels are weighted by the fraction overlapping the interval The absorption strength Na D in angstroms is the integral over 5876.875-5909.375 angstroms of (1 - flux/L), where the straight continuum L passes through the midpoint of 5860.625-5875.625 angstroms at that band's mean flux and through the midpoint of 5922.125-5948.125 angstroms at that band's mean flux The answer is 3.8 angstroms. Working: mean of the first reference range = 2.79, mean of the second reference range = 2.82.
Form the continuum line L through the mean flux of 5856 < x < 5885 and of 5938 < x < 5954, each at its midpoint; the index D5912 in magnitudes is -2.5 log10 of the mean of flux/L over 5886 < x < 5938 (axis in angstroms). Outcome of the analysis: 0.08 mag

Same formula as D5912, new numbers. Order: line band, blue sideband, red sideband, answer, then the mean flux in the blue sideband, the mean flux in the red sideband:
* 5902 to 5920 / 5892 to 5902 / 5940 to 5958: -0.19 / 2.11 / 2.77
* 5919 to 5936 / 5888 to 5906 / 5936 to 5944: -0.02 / 2.24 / 2.92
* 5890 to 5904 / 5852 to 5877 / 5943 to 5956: 0.26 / 2.77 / 2.73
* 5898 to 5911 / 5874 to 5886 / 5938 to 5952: 0.04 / 2.76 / 2.8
